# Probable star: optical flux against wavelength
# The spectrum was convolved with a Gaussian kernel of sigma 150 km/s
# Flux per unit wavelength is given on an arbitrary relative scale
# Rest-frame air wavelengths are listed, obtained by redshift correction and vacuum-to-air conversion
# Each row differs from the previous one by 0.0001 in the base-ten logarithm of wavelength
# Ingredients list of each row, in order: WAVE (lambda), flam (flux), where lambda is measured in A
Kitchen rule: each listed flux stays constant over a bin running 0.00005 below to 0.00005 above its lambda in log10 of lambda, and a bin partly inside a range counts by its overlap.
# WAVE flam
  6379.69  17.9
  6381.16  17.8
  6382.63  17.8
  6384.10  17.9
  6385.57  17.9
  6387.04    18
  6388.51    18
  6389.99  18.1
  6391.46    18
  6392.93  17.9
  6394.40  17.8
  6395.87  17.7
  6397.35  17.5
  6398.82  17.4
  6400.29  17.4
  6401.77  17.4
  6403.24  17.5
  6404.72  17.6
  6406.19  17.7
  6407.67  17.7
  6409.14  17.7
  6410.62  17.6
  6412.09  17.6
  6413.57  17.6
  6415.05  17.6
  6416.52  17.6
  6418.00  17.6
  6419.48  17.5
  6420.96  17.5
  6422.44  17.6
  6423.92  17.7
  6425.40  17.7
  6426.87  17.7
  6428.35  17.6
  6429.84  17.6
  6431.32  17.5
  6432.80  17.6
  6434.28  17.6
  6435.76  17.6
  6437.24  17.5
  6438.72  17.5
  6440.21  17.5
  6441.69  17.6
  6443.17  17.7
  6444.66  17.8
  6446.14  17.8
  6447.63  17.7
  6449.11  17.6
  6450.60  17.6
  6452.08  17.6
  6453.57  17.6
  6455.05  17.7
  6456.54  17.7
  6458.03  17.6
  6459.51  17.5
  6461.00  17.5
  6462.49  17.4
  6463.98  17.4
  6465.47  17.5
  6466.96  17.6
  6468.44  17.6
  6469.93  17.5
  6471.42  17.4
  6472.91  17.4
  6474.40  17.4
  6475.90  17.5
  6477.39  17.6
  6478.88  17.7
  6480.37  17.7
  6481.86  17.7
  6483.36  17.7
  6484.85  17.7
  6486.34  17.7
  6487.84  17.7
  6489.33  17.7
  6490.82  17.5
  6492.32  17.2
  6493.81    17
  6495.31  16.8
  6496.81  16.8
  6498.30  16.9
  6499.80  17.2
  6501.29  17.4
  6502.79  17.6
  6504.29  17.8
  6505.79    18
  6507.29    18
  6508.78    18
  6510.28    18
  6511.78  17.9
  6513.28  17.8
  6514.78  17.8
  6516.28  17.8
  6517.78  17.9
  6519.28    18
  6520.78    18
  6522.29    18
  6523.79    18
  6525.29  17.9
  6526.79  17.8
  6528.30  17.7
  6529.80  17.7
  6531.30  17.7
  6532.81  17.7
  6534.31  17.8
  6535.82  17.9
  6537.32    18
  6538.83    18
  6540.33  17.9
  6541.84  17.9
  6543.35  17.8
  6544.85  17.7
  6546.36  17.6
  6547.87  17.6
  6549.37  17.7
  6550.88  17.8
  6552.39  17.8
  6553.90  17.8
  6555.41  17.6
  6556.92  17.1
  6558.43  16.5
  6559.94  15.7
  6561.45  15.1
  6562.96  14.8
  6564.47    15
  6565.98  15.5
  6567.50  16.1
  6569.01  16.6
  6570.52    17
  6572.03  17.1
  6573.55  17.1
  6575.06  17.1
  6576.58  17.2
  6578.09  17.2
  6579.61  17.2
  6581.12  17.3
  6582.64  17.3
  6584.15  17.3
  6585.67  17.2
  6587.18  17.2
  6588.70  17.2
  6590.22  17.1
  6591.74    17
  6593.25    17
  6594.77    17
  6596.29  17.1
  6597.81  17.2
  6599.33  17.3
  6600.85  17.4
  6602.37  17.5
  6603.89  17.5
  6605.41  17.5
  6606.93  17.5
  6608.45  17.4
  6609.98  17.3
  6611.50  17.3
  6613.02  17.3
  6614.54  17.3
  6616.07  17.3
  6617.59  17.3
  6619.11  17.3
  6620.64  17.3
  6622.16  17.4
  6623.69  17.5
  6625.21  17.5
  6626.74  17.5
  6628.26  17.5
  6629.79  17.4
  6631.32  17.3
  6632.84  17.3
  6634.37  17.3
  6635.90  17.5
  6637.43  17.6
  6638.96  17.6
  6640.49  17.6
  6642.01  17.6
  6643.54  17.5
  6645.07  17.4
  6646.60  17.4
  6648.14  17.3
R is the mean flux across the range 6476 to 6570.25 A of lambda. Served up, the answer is 17.4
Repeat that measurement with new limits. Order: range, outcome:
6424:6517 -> 17.6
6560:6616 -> 16.9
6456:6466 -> 17.5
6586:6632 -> 17.3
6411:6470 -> 17.6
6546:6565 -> 16.8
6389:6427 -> 17.6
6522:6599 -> 17.2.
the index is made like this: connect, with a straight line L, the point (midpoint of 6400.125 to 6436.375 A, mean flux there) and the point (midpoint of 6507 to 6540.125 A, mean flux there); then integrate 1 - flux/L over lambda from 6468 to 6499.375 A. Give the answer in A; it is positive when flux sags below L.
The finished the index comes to 0.6 A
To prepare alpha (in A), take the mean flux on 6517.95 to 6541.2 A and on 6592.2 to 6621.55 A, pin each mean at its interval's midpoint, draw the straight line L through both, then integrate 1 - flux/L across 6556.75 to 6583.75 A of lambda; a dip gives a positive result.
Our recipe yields 1.7 A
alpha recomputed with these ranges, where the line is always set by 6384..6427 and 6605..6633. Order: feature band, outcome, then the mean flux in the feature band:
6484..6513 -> 0.0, 17.5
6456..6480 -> 0.1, 17.5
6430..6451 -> 0.0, 17.6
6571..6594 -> 0.4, 17.2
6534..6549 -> -0.3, 17.8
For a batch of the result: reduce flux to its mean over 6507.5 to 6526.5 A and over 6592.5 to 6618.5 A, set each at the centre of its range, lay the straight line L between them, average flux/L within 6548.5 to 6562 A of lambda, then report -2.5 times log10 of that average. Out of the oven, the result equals 0.04 mag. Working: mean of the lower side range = 17.9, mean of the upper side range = 17.3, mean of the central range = 17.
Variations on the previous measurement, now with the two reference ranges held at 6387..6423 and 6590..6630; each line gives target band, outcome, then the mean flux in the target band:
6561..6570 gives 0.12 mag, 15.6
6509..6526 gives -0.03 mag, 17.9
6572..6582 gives 0.01 mag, 17.2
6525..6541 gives -0.02 mag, 17.8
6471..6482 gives 0.00 mag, 17.5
